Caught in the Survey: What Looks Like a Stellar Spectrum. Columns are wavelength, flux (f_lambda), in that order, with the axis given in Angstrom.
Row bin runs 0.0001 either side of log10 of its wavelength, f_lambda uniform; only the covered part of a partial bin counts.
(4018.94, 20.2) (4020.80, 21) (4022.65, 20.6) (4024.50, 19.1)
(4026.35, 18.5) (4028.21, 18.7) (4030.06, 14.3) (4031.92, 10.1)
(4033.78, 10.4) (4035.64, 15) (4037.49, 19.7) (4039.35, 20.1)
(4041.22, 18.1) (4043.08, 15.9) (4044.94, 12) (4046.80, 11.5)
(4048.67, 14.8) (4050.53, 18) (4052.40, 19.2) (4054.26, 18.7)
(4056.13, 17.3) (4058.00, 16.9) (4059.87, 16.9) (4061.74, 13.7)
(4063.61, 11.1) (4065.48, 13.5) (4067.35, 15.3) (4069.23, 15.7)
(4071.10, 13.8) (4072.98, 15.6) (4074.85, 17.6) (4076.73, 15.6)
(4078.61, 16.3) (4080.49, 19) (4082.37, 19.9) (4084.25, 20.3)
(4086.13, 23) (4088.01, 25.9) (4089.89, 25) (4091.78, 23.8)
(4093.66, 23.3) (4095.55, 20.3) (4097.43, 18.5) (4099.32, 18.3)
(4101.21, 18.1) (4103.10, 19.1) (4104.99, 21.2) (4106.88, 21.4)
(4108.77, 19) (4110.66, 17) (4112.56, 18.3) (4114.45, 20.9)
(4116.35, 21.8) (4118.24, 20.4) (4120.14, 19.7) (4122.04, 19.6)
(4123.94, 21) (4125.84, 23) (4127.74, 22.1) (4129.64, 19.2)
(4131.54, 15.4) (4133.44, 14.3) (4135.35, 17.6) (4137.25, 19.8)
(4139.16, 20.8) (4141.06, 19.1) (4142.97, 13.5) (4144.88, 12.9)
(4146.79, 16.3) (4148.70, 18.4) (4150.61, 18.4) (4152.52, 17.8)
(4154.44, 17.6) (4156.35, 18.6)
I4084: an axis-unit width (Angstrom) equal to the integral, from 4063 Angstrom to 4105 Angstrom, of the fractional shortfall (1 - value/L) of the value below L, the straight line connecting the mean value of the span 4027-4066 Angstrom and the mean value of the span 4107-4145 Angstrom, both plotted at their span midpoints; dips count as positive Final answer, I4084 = -3.7 Angstrom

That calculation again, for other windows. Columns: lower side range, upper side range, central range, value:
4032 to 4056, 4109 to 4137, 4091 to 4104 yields -1.4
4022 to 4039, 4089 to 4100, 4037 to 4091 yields 5.2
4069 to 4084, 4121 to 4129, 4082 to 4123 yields -3.3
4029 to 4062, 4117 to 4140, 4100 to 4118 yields -1.1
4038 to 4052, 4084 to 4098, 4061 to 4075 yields 3.6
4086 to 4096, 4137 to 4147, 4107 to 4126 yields 0.3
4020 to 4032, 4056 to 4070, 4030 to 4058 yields 1.1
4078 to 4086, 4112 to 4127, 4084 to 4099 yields -2.1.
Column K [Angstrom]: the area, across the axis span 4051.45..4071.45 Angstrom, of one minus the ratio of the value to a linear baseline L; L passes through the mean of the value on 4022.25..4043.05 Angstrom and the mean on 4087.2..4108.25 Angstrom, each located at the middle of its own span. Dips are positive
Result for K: 3.2 Angstrom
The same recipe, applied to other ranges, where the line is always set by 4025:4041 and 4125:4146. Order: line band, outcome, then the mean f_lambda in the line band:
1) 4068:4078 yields 0.7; 15.7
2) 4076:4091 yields -3.3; 20.7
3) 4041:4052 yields 0.8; 15.1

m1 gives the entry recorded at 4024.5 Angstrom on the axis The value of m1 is 19.1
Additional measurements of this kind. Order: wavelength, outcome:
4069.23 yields 15.7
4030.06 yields 14.3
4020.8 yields 21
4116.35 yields 21.8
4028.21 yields 18.7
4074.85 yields 17.6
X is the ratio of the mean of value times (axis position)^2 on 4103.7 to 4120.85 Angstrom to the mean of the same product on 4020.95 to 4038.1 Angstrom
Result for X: 1.27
